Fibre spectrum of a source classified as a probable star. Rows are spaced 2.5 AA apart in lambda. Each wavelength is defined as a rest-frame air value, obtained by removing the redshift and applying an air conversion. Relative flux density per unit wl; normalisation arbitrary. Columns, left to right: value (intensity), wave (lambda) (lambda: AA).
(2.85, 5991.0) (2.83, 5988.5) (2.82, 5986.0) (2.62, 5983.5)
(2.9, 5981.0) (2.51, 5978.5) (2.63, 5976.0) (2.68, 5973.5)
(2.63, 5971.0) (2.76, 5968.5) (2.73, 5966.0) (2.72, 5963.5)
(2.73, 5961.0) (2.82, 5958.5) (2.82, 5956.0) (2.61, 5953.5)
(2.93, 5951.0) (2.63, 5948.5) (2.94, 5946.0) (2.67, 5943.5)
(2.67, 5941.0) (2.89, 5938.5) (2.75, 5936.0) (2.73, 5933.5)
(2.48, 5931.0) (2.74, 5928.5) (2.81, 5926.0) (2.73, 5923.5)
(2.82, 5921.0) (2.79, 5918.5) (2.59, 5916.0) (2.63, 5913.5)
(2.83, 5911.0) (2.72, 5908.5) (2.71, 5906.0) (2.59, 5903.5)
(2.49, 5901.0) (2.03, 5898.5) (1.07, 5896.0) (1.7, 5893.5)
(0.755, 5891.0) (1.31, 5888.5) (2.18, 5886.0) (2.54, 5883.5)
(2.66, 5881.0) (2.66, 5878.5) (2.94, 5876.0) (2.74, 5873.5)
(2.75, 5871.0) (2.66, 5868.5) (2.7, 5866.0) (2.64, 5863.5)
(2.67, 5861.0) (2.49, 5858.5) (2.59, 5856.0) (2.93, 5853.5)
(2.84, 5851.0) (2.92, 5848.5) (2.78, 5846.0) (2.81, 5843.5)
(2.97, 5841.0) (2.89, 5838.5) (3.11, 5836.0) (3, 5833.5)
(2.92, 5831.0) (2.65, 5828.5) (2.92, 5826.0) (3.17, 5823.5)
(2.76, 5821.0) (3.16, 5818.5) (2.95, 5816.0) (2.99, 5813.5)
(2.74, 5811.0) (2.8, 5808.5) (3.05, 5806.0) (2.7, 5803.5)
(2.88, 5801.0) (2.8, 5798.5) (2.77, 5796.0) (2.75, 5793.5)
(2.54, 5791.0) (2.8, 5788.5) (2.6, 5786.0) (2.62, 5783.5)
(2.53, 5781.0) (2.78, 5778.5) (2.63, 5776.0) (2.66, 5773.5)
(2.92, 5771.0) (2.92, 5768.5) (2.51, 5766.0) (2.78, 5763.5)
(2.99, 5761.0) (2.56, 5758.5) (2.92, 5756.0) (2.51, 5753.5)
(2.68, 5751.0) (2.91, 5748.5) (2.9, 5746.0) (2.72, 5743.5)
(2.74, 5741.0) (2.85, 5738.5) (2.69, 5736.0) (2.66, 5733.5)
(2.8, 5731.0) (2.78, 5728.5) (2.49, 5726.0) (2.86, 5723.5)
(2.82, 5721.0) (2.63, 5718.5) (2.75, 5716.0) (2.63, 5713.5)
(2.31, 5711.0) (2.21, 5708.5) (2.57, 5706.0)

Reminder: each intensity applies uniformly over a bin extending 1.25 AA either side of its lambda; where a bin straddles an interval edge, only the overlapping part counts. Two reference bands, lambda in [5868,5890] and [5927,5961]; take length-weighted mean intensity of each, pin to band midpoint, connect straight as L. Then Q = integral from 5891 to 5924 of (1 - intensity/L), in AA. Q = 2.9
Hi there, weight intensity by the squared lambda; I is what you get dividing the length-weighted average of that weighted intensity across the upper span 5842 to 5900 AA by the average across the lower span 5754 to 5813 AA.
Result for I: 0.90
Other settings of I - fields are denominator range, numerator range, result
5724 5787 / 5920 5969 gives 1.07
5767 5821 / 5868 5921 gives 0.87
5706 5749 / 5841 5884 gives 1.07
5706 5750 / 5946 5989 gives 1.10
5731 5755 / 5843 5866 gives 1.04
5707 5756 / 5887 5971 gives 1.01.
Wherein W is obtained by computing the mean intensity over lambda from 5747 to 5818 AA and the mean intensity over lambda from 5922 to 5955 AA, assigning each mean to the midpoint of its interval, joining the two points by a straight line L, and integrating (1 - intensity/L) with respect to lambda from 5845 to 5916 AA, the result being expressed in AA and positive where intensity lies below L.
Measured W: 7.7 AA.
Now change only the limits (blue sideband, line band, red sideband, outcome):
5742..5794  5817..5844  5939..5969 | -2.1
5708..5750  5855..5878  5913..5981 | 0.2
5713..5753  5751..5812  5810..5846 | 2.1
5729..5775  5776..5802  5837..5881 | 0.6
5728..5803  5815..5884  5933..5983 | -2.0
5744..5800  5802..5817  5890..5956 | -1.1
